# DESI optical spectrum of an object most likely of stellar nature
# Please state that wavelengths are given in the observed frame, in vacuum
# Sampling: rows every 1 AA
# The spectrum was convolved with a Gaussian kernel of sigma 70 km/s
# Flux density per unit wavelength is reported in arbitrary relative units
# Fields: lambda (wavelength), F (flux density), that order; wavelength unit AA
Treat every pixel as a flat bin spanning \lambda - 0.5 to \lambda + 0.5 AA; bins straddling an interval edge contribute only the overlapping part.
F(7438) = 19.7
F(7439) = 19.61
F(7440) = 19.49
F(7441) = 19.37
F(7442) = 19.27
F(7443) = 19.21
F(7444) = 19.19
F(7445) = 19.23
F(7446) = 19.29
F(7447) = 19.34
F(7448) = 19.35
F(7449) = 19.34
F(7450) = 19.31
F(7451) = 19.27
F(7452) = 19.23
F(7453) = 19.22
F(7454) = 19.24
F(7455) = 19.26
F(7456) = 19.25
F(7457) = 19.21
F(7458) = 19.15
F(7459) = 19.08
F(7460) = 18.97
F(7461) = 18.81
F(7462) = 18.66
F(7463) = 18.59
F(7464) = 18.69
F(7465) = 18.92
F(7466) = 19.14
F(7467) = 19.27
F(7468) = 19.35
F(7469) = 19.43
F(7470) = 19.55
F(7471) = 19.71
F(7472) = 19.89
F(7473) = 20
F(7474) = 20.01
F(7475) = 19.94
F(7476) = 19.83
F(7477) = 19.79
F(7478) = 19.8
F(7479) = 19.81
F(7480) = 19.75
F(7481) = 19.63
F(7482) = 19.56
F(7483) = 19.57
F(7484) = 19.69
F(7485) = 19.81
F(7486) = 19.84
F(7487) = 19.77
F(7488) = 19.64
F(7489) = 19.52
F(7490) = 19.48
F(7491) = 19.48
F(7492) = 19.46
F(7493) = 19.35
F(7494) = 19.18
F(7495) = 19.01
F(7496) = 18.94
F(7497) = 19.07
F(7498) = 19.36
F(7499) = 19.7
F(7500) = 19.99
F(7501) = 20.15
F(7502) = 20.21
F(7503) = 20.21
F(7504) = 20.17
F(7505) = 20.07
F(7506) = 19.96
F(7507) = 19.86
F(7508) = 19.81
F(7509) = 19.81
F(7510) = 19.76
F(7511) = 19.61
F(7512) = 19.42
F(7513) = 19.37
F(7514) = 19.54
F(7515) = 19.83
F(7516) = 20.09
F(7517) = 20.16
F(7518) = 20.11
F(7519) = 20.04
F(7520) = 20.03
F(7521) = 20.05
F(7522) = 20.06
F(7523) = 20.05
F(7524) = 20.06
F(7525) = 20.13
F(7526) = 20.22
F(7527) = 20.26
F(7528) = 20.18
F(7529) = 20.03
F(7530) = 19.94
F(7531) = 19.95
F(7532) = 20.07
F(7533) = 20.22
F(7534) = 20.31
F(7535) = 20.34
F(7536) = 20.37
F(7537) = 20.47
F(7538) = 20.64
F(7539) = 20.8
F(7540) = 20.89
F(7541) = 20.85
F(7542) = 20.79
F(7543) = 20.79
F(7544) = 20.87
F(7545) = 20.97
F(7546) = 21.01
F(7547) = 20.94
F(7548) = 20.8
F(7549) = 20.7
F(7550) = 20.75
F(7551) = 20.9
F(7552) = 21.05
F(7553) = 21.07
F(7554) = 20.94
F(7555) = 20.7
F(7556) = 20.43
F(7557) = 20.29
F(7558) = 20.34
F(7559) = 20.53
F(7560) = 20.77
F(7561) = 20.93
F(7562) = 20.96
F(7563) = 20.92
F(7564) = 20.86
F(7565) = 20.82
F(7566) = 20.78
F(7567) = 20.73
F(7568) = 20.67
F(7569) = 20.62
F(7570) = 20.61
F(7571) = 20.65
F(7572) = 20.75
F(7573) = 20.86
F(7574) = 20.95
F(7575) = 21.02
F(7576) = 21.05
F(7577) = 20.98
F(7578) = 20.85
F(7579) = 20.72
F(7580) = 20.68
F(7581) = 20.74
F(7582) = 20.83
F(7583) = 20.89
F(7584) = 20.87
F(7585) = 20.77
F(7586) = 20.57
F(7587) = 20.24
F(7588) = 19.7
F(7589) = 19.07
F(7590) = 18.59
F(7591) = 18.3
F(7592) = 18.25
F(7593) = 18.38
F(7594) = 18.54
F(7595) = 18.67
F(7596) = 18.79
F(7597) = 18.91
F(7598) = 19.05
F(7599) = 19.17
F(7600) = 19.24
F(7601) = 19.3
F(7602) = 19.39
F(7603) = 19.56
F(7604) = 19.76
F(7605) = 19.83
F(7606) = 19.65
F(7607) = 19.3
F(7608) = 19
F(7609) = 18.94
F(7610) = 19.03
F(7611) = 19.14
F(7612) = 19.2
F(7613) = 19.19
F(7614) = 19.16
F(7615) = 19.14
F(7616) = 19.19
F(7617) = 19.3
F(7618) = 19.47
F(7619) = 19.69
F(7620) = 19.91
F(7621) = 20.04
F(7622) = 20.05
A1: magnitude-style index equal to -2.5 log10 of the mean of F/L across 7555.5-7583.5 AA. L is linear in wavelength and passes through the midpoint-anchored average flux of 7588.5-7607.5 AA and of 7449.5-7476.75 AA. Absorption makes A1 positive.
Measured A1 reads -0.09 mag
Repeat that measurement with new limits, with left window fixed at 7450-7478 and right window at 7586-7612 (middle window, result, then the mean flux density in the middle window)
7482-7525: -0.027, 19.7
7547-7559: -0.083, 20.7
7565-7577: -0.088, 20.8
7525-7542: -0.062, 20.4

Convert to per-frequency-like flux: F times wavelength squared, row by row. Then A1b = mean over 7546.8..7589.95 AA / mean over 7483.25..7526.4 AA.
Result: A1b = 1.06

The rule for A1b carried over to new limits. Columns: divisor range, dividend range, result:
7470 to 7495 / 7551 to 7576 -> 1.08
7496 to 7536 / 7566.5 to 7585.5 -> 1.06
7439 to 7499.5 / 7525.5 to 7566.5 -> 1.09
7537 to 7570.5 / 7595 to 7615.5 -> 0.94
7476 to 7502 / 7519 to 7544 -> 1.05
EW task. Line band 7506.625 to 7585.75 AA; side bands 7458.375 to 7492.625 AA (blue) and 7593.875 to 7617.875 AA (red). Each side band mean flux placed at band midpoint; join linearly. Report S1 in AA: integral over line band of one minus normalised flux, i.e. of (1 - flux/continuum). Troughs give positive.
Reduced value -4.8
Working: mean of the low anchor 19.5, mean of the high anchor 19.2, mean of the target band 20.5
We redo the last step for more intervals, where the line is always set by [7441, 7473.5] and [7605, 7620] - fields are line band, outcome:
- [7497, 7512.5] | -0.5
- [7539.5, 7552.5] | -1.1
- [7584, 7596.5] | 0.0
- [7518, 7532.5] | -0.6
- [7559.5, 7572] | -1.0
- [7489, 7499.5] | 0.0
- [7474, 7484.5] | -0.3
